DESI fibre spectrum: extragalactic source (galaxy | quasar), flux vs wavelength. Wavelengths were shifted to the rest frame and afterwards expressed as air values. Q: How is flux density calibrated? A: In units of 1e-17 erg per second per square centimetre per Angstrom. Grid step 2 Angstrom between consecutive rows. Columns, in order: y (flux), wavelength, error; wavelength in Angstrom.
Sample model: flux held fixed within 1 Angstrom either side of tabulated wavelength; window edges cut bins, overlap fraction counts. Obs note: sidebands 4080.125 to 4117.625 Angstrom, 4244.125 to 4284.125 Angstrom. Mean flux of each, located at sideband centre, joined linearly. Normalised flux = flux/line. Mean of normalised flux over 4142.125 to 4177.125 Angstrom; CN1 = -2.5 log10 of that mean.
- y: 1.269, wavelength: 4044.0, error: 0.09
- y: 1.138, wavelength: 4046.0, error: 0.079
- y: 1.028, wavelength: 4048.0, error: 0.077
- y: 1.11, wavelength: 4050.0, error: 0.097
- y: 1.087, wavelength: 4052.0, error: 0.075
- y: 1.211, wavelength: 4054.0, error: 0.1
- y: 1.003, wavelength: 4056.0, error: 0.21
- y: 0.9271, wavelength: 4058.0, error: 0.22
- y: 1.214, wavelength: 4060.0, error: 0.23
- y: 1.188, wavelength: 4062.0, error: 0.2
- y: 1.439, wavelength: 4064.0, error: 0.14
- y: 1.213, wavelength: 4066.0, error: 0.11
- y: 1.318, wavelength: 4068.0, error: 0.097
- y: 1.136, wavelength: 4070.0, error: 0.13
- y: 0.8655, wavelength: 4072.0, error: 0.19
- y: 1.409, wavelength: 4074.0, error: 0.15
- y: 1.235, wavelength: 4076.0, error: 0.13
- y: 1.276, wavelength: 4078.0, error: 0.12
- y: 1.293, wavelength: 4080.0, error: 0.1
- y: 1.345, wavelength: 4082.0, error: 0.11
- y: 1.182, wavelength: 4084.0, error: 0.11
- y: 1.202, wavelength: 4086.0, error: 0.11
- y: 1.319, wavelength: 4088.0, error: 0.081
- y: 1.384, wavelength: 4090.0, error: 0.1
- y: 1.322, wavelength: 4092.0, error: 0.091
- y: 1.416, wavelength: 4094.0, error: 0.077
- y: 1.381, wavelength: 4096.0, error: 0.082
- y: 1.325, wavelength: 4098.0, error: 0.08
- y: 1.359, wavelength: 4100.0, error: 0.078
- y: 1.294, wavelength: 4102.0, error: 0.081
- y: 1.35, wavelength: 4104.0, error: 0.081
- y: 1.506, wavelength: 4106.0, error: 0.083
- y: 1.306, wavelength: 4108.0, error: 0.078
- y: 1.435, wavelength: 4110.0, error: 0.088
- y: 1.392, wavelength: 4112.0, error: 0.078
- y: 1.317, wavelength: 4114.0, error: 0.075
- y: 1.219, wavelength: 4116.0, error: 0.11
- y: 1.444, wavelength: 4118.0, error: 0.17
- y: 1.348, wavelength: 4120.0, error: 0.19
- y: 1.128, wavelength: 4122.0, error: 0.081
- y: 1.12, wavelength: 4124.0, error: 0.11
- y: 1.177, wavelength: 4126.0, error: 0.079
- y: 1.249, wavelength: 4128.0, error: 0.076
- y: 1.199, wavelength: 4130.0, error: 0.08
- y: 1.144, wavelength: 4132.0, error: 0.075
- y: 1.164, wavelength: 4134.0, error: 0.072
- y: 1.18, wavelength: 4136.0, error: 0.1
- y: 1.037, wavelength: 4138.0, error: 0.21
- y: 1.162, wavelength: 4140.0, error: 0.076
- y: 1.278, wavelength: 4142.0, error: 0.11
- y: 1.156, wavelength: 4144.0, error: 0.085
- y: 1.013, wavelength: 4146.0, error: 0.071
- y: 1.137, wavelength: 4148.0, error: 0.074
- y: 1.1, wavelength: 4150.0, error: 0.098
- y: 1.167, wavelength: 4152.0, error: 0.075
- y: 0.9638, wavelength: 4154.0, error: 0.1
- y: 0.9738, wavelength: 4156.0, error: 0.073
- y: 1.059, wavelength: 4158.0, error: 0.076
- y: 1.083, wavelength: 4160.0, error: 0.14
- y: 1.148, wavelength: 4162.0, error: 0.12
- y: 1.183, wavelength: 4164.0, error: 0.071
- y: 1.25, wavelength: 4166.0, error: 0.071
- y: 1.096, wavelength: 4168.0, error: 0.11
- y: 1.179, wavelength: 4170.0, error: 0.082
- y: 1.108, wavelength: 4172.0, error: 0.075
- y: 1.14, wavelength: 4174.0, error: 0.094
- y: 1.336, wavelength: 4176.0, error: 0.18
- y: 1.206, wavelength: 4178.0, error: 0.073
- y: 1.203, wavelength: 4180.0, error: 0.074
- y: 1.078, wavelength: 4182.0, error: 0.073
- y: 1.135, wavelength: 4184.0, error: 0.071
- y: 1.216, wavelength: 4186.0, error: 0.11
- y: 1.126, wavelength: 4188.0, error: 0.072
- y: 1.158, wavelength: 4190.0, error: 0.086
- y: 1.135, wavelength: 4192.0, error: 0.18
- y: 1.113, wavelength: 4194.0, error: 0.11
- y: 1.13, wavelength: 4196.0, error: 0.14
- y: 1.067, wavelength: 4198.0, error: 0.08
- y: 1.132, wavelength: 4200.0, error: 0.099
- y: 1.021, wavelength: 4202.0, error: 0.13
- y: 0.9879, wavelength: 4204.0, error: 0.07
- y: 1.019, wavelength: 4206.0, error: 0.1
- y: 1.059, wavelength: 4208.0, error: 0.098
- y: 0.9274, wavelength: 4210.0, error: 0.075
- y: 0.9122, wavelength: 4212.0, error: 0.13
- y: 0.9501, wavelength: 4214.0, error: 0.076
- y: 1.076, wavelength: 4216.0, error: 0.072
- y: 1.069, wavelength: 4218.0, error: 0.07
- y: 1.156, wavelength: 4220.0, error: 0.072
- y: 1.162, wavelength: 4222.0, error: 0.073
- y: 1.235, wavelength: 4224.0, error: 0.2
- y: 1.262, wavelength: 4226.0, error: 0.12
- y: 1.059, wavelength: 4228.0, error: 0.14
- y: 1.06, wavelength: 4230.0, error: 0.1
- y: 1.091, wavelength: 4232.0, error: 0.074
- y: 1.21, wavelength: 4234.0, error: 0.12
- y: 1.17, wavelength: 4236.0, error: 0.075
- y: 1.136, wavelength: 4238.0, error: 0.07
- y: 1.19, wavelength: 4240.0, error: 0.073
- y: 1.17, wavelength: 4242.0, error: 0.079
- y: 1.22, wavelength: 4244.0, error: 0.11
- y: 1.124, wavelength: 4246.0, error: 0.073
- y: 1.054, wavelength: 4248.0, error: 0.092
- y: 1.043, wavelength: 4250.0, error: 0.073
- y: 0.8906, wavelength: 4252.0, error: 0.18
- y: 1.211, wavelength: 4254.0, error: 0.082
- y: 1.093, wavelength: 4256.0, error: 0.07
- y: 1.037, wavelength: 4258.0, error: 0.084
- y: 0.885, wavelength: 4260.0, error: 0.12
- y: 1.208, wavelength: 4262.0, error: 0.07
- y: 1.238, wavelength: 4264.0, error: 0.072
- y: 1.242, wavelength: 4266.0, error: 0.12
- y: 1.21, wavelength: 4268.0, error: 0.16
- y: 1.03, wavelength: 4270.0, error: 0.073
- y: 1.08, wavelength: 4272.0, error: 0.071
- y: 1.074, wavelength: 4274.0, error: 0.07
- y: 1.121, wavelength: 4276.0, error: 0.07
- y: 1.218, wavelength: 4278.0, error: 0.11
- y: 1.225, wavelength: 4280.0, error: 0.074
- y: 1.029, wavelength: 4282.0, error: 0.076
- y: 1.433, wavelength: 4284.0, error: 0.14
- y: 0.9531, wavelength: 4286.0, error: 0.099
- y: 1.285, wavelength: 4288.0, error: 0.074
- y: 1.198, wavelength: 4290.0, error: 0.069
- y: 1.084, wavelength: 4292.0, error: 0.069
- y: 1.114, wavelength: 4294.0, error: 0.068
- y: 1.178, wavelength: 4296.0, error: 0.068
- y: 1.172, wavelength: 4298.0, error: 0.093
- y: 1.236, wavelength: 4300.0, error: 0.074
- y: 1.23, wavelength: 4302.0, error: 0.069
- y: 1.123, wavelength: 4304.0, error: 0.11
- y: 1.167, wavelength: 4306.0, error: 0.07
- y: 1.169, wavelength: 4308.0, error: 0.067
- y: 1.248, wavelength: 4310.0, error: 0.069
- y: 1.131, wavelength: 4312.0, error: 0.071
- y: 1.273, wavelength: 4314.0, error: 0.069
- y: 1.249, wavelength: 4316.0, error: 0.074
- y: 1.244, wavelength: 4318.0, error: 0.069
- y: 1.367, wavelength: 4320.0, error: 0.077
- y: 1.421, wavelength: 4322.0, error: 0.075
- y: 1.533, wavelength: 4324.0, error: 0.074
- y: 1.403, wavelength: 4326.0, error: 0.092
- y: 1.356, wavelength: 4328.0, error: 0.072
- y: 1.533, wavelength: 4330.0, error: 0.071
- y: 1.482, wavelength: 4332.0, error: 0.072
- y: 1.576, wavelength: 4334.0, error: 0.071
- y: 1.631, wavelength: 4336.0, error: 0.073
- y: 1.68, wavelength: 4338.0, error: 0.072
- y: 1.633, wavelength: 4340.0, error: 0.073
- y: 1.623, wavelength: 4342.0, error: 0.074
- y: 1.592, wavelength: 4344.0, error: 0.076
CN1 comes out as 0.12 mag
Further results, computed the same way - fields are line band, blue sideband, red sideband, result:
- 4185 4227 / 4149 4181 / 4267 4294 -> 0.05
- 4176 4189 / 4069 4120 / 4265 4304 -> 0.06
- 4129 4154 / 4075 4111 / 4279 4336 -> 0.16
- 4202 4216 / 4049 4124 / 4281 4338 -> 0.28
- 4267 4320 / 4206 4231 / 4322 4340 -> 0.17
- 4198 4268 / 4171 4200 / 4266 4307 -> 0.06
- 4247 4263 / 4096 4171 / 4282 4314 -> 0.13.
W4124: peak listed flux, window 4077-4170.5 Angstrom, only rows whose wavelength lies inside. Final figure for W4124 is 1.506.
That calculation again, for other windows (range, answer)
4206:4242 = 1.262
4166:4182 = 1.336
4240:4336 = 1.631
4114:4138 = 1.444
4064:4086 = 1.439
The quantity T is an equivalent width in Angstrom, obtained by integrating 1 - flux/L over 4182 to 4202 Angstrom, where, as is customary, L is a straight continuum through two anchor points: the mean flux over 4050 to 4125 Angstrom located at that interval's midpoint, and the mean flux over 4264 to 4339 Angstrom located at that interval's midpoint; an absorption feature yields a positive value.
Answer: 2.2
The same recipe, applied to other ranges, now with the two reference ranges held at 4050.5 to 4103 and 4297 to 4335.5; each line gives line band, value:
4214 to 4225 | 1.4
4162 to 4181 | 1.3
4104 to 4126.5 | -1.1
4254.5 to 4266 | 1.7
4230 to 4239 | 1.0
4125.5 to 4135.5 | 0.6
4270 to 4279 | 1.3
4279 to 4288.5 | 0.9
